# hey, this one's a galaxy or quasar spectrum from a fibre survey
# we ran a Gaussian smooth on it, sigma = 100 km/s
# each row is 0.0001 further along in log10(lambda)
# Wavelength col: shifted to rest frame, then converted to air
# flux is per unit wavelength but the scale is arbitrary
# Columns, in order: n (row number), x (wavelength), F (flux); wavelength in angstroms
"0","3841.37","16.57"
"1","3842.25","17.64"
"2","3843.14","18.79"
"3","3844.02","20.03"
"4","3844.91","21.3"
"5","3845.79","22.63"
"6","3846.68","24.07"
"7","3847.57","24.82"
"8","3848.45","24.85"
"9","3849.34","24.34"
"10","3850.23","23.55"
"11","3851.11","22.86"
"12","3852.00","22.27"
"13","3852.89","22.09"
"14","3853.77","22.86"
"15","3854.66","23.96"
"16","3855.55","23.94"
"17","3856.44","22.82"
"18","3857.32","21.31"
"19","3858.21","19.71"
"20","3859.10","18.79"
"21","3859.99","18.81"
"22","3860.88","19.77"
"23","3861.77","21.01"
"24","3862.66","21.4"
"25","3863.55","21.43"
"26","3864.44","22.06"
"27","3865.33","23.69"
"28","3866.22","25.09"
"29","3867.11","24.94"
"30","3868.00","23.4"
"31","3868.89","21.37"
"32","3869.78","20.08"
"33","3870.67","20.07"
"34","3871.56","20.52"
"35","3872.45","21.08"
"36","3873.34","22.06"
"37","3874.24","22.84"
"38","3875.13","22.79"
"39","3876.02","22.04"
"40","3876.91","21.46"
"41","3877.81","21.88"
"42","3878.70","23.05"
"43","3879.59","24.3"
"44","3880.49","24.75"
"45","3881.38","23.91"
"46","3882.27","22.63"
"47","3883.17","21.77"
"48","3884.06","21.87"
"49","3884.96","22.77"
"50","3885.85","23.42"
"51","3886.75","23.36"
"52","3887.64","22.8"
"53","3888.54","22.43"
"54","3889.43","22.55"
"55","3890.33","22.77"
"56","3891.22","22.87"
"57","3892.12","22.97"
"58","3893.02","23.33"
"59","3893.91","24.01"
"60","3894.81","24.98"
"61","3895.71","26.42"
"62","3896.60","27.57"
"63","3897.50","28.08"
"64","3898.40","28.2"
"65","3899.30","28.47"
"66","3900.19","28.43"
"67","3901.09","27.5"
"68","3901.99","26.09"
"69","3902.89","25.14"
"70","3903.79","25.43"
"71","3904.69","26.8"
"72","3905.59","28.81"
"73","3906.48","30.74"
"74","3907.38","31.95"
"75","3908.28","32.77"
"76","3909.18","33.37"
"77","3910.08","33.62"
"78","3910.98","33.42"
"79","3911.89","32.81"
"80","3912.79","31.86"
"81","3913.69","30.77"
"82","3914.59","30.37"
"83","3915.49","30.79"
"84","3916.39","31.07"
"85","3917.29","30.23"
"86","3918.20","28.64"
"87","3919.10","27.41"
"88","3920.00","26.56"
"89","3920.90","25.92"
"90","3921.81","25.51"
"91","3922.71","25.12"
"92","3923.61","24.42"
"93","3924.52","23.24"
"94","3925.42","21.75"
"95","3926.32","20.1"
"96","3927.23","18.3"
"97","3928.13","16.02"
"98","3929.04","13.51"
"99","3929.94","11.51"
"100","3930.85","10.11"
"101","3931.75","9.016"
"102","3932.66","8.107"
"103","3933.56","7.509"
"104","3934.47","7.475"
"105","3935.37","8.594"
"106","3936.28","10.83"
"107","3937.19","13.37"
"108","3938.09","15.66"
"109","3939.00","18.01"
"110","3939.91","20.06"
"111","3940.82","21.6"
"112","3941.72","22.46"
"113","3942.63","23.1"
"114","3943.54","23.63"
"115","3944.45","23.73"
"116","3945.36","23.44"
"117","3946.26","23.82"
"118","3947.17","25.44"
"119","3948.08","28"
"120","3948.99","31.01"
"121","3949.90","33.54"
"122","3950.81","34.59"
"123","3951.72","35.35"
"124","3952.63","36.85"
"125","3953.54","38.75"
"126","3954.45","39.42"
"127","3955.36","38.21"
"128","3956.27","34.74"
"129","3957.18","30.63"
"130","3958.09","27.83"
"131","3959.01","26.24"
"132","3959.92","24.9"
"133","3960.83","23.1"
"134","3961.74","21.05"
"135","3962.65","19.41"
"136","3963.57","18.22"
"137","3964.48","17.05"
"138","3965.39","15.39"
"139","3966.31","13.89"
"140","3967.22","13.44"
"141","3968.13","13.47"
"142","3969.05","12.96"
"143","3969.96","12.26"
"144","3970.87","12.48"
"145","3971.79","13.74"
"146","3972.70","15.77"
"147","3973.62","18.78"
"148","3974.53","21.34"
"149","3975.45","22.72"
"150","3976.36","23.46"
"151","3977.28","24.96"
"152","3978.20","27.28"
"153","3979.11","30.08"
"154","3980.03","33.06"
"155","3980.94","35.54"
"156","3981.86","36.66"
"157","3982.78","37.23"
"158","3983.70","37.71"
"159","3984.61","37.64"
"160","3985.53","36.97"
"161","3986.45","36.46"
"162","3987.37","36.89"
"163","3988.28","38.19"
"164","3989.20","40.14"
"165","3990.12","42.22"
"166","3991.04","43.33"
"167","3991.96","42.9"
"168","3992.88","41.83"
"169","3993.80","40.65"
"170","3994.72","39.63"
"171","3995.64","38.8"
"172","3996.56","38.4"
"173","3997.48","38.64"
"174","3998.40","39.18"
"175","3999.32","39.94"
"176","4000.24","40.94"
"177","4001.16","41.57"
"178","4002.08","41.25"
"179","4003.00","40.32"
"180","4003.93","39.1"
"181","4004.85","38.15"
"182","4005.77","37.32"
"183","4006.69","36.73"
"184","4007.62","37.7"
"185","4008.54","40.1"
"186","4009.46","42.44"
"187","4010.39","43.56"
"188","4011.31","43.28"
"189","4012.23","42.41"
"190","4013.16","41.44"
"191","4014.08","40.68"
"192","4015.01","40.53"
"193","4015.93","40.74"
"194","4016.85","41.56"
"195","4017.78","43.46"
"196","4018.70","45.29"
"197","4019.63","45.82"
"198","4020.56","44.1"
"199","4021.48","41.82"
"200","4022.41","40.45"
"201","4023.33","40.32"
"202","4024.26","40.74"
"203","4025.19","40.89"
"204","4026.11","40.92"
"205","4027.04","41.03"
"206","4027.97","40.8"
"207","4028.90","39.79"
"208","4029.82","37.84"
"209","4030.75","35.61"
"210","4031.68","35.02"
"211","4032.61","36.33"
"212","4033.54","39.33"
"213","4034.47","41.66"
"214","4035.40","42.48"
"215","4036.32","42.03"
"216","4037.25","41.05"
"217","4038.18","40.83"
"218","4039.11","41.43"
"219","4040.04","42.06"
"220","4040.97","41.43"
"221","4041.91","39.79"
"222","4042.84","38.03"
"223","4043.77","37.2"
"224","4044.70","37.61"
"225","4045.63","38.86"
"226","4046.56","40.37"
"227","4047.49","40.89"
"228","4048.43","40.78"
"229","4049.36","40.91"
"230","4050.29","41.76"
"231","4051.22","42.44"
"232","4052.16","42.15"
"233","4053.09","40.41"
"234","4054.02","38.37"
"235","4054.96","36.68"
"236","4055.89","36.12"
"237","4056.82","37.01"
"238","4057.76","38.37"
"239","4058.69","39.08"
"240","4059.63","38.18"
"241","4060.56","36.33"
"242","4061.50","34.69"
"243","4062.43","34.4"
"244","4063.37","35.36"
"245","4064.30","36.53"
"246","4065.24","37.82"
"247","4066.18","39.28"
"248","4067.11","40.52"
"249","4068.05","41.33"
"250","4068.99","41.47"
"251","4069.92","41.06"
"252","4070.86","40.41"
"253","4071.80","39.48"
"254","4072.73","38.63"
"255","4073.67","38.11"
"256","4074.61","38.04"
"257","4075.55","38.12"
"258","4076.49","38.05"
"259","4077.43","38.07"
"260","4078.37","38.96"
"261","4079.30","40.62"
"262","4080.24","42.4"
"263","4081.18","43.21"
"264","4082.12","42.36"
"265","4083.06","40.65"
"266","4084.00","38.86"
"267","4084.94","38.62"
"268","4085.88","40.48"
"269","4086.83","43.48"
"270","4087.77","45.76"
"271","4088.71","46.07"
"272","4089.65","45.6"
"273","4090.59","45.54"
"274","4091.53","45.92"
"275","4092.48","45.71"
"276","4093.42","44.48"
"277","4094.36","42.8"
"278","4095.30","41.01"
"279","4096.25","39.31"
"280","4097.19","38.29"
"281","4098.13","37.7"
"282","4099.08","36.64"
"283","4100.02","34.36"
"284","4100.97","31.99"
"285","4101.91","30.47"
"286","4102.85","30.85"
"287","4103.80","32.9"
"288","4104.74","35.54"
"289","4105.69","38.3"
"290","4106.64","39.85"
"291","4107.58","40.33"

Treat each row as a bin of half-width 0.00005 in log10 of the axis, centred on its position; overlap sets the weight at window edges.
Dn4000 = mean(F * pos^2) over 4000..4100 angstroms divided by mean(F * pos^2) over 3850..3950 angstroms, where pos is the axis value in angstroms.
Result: 1.9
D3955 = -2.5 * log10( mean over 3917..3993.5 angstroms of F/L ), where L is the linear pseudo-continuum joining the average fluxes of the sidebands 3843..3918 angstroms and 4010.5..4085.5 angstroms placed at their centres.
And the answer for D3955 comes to 0.26 mag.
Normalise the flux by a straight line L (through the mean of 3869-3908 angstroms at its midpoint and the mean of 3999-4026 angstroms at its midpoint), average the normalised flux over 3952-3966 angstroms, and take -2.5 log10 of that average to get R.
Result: 0.225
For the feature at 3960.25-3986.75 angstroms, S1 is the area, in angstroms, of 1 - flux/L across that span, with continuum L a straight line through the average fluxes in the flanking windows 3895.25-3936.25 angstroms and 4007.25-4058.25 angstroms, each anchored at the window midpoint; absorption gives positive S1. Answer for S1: 7.4 angstroms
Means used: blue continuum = 24.3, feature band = 23.5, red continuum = 40.5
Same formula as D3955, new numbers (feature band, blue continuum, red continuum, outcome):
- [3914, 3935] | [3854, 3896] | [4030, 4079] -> 0.287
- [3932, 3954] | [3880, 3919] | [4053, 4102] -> 0.338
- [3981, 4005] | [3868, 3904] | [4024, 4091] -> -0.167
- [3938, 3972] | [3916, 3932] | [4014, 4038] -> 0.133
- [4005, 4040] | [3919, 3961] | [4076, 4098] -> -0.211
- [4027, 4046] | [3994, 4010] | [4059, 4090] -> 0.003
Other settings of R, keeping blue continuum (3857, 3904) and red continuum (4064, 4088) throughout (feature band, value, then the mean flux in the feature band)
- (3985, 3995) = -0.22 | 39.9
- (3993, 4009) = -0.17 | 39.4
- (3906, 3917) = -0.23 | 31.9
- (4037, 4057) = -0.07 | 39.9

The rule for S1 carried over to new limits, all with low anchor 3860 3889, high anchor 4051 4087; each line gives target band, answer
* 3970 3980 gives 3.17 angstroms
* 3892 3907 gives -1.39 angstroms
